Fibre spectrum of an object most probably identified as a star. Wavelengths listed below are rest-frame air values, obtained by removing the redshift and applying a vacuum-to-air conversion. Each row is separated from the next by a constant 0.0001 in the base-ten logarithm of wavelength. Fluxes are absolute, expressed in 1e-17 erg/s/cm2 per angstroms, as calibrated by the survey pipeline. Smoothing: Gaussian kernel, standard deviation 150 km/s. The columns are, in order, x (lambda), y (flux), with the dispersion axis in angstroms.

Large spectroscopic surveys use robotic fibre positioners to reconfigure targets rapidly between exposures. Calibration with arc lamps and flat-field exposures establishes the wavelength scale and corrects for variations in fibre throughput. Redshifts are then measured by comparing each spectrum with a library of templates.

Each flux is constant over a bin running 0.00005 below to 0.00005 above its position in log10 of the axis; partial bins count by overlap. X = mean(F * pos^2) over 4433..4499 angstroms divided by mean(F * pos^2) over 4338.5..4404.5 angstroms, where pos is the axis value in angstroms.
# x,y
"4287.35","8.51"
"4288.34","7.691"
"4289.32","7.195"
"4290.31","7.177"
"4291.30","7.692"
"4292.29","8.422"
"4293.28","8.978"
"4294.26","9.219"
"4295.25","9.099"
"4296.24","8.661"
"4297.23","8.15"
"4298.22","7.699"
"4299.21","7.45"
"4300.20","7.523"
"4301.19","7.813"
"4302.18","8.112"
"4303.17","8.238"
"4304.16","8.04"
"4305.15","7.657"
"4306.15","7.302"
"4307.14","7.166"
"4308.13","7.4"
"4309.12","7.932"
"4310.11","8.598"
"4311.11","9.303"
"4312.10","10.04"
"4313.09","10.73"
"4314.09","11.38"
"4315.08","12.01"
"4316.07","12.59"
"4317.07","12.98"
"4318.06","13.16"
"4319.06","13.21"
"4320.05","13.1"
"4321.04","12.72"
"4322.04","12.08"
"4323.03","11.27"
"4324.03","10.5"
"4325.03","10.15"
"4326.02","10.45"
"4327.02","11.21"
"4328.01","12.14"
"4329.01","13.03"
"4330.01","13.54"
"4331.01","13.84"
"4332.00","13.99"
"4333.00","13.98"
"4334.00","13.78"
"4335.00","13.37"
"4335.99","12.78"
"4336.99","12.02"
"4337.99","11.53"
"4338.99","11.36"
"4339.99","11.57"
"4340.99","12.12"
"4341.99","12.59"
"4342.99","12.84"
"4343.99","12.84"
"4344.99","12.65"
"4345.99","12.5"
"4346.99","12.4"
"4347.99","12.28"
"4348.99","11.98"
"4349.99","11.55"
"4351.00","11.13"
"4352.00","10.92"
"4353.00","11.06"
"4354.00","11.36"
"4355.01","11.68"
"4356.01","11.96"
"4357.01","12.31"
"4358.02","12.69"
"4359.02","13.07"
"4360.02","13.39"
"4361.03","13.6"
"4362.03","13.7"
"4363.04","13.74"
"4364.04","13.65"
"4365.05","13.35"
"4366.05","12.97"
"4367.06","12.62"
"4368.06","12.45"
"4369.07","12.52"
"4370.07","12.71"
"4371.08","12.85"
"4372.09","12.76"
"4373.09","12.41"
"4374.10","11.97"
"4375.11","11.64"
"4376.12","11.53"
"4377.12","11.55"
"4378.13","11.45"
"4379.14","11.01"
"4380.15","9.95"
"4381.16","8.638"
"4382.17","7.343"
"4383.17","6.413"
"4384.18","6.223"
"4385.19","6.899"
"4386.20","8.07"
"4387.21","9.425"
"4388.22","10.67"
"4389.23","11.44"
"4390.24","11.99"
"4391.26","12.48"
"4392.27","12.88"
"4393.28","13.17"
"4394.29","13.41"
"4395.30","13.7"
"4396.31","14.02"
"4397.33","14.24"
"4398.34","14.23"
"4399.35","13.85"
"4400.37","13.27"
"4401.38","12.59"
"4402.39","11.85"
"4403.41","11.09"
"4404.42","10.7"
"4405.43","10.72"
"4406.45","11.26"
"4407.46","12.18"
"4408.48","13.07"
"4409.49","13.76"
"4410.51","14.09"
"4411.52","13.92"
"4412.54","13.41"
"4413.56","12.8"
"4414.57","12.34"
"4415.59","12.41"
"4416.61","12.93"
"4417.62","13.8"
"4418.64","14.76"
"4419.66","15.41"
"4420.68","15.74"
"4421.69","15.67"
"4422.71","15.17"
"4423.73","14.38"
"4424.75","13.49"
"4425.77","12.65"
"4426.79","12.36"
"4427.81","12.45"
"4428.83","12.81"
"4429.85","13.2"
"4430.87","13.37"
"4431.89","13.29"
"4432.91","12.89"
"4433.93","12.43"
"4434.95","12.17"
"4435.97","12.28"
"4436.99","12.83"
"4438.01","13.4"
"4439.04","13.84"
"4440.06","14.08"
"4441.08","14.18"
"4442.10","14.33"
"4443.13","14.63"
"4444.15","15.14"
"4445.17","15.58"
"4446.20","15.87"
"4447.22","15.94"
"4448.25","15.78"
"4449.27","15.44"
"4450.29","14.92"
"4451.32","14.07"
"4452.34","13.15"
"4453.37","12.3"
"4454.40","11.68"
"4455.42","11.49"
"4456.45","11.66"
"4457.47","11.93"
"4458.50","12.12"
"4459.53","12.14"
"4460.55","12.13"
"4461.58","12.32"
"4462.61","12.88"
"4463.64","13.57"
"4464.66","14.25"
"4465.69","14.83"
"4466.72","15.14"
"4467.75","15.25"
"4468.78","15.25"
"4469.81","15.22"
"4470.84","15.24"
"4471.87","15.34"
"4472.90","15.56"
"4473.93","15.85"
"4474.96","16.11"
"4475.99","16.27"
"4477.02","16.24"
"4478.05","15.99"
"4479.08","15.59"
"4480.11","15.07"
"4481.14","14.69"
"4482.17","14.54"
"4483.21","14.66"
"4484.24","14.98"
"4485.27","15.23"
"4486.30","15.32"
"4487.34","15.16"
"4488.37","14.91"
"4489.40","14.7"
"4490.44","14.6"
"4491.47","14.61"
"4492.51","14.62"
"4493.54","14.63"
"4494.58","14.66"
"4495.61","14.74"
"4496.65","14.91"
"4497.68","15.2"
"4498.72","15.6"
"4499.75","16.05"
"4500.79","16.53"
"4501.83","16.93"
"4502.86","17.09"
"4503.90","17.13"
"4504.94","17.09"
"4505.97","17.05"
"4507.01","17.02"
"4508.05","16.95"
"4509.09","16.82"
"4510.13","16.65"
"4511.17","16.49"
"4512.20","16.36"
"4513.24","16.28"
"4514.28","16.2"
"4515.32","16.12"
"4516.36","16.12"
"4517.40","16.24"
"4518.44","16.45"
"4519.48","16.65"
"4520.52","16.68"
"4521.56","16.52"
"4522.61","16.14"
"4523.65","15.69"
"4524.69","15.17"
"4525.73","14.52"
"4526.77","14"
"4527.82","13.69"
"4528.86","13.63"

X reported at 1.3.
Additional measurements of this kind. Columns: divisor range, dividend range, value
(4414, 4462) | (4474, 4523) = 1.20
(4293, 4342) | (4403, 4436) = 1.29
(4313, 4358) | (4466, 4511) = 1.37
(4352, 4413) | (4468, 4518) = 1.38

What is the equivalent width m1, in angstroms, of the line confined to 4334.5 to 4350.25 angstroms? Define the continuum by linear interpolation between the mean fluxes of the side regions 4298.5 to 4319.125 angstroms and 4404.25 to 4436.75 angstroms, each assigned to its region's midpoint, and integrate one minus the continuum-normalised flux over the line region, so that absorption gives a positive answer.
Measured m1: -2.7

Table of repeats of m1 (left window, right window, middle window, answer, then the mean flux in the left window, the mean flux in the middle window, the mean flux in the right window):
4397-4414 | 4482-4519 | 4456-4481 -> 0.6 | 12.8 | 14.4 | 15.8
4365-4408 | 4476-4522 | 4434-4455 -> -0.4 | 11.5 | 14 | 15.8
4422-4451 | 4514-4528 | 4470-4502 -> -0.6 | 13.9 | 15.3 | 15.8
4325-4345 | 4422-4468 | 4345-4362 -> 0.7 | 12.5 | 12.2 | 13.5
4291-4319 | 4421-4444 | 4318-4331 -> -3.0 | 9.12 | 12.1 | 13.5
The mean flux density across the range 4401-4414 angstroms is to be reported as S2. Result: 12.4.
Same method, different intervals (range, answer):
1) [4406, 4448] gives 13.7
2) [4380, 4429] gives 12.3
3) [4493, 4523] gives 16.3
